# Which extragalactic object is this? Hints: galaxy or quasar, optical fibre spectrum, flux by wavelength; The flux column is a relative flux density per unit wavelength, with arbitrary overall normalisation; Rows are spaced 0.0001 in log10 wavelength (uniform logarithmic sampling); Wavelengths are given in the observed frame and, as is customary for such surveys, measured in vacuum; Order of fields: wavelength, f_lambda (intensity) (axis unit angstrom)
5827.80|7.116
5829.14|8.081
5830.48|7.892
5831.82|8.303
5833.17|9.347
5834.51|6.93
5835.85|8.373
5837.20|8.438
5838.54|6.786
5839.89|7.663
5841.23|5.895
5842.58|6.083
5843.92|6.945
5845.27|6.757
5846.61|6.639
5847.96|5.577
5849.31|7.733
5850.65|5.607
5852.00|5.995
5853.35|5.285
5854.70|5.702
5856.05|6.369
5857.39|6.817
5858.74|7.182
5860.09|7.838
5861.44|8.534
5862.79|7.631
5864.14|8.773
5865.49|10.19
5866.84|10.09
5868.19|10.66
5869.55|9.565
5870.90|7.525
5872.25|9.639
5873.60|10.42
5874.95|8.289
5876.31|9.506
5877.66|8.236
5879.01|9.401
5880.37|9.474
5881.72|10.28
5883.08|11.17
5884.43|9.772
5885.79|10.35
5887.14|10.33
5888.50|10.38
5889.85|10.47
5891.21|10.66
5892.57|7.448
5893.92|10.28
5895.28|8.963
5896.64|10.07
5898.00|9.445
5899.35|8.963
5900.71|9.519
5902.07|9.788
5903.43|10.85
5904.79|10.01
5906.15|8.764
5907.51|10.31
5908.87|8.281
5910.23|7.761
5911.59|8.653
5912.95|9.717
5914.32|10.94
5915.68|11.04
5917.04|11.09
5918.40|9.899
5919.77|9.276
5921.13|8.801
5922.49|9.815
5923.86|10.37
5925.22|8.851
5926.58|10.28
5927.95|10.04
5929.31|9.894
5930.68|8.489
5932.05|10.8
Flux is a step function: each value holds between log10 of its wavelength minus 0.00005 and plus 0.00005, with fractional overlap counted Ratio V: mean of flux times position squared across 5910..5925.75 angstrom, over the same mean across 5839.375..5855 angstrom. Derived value 1.58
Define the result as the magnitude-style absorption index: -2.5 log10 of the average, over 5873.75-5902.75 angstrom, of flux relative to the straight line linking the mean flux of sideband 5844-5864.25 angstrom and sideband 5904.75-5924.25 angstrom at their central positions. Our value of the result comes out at -0.16 mag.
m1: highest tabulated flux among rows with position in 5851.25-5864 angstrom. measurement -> 8.534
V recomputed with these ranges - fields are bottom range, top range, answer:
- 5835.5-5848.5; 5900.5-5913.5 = 1.39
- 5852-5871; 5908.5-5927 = 1.24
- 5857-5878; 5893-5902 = 1.09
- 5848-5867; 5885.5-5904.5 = 1.37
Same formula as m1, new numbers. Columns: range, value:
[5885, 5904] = 10.85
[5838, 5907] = 11.17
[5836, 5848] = 8.438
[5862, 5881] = 10.66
